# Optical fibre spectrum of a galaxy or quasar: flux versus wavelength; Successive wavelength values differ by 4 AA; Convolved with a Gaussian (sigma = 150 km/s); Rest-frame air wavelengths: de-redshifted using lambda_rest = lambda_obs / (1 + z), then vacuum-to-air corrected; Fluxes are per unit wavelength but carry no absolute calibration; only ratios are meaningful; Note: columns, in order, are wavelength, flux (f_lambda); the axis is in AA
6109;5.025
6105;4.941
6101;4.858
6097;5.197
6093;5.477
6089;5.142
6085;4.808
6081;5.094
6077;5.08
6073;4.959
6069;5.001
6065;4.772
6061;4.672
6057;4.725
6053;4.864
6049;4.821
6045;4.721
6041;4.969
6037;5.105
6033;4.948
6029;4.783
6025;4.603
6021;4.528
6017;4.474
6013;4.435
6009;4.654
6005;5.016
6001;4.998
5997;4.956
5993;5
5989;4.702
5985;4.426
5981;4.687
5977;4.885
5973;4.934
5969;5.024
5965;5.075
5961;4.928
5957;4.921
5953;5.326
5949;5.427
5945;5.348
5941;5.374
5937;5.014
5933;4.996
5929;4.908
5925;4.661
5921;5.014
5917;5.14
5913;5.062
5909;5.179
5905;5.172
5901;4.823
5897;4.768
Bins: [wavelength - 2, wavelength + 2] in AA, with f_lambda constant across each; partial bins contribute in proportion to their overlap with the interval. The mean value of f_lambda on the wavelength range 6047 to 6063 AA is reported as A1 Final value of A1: 4.77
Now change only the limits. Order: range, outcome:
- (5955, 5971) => 4.99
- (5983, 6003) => 4.82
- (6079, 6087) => 4.95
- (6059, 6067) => 4.72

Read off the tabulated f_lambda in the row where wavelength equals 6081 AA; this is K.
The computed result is 5.094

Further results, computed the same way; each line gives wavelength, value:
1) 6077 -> 5.08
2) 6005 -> 5.016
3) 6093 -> 5.477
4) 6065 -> 4.772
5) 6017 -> 4.474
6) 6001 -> 4.998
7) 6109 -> 5.025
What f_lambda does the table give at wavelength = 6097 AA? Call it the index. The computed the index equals 5.197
